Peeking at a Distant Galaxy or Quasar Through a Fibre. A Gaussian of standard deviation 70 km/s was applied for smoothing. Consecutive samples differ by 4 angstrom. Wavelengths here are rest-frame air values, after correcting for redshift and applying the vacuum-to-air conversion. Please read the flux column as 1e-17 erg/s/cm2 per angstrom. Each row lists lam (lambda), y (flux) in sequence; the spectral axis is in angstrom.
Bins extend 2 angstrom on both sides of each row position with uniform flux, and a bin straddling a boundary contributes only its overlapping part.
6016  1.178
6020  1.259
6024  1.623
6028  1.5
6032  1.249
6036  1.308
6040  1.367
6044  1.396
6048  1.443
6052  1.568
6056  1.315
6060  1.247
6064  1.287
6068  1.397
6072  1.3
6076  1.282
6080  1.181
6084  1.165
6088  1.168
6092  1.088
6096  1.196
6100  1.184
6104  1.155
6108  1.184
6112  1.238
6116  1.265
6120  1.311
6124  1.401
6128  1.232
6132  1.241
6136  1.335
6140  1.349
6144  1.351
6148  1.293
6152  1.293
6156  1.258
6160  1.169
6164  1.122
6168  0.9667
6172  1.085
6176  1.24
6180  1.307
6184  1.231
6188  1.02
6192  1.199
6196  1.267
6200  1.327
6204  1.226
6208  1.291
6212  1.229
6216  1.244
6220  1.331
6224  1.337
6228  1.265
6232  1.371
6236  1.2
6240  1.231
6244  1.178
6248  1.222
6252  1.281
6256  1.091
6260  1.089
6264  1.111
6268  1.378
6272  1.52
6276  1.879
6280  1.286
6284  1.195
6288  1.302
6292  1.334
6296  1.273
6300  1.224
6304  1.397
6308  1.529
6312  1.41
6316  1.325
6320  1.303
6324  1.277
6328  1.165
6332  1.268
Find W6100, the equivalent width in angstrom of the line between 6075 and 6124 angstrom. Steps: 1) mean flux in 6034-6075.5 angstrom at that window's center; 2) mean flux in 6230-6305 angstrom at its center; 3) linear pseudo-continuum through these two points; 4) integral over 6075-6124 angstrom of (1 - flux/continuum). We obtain 5.0 angstrom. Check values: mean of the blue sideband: 1.36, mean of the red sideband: 1.29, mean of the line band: 1.21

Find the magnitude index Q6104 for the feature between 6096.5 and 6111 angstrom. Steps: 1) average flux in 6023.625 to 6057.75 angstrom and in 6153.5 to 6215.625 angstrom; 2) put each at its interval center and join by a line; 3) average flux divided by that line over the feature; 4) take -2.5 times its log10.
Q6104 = 0.118 mag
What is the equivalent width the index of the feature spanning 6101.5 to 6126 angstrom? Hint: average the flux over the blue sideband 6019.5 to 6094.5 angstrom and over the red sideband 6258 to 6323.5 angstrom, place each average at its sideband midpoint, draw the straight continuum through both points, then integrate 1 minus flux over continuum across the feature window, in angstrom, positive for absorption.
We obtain 1.32 angstrom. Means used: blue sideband 1.32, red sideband 1.35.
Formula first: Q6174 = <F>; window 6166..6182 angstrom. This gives 1.15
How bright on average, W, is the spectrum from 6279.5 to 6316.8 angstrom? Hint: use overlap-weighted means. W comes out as 1.33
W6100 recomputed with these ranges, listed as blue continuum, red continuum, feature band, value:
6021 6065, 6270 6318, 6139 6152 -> 0.6 angstrom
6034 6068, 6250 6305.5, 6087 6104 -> 2.5 angstrom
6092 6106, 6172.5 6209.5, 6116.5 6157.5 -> -3.9 angstrom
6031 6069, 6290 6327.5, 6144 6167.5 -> 2.2 angstrom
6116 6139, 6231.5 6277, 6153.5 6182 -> 2.8 angstrom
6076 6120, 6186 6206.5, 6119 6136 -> -1.4 angstrom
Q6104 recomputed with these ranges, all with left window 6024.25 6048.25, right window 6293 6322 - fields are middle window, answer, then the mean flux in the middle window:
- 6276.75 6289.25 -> 0.03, 1.32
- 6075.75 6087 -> 0.16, 1.19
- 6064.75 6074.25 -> 0.04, 1.34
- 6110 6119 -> 0.10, 1.26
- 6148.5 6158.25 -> 0.08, 1.28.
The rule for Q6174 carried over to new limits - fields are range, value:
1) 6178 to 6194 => 1.19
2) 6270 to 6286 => 1.47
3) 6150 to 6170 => 1.16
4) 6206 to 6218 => 1.25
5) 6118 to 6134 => 1.3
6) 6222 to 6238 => 1.29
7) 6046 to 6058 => 1.44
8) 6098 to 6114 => 1.19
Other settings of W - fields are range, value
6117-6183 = 1.25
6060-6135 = 1.24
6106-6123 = 1.26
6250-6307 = 1.32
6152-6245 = 1.22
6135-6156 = 1.32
